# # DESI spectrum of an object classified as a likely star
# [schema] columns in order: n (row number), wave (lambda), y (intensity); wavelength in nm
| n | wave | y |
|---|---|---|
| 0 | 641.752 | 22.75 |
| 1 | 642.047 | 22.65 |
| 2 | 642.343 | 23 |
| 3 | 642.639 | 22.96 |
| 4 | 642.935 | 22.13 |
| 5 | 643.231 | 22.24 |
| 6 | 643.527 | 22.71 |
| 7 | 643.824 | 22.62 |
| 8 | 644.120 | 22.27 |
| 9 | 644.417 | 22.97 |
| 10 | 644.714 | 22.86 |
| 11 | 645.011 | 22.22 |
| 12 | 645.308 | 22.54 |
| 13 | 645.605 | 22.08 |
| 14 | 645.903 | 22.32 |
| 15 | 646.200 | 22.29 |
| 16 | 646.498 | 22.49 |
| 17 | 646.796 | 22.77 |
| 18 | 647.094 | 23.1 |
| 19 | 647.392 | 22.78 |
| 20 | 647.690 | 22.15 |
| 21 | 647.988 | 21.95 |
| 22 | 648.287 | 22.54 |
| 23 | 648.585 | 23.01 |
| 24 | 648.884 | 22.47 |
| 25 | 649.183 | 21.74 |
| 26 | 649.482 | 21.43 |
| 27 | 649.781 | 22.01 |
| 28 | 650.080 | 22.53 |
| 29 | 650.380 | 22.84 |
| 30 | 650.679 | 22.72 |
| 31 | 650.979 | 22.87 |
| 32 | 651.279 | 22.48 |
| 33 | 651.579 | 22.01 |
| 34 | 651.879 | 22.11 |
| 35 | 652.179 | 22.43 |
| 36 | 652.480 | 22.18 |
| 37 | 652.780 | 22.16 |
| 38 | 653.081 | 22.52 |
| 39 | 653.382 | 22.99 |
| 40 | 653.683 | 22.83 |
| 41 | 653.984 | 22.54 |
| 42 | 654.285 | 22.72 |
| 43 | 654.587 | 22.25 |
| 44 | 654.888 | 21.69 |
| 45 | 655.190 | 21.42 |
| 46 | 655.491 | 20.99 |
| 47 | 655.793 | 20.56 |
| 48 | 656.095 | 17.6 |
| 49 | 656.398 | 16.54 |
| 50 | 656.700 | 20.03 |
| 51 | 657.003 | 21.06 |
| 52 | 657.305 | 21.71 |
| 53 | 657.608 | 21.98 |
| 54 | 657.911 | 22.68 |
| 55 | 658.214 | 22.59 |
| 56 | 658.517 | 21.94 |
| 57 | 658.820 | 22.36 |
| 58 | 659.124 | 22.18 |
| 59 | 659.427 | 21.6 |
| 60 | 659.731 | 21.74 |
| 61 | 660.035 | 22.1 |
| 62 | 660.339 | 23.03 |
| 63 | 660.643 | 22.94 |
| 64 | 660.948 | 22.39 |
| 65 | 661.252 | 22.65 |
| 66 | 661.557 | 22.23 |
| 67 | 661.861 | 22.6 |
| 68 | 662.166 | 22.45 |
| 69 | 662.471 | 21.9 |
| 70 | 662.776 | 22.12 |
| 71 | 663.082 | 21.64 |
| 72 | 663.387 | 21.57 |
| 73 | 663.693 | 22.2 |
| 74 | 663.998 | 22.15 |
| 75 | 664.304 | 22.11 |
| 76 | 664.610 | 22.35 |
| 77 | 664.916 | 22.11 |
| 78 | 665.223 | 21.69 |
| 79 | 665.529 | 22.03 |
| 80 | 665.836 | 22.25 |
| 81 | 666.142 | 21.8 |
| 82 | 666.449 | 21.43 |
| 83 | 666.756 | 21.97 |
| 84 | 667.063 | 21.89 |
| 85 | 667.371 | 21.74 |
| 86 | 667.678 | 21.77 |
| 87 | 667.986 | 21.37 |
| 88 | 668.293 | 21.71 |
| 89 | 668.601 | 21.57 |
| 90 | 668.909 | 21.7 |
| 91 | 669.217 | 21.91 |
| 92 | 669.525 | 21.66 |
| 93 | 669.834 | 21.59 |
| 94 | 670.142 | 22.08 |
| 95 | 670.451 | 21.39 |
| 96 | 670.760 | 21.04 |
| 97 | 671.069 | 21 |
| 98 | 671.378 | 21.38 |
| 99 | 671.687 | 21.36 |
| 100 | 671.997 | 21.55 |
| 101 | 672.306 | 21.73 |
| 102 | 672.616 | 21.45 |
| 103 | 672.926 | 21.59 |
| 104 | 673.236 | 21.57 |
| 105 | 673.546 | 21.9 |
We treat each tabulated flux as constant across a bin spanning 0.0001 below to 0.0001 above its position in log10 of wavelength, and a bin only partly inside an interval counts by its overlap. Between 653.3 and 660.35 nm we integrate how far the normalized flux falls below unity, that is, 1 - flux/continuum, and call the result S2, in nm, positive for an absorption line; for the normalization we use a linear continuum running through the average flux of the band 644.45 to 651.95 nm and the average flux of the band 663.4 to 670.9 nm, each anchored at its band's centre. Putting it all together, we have 0.20 nm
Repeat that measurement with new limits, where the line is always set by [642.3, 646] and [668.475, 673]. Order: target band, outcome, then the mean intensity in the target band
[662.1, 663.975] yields -0.013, 22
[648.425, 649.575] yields 0.007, 22.2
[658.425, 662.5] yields -0.074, 22.3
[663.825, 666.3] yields -0.036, 22.1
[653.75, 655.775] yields 0.022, 21.9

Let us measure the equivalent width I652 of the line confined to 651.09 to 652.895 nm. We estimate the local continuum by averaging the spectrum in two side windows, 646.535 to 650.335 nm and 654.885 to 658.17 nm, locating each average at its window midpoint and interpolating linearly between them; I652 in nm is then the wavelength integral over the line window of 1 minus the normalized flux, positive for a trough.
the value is -0.05 nm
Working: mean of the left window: 22.4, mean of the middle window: 22.2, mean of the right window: 20.6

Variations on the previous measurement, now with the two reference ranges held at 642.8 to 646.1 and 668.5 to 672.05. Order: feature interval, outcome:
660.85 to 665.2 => -0.08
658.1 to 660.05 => -0.01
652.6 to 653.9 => -0.03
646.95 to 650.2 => 0.00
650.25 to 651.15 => -0.02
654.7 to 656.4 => 0.15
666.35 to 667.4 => -0.01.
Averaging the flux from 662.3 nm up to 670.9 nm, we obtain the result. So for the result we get 21.8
